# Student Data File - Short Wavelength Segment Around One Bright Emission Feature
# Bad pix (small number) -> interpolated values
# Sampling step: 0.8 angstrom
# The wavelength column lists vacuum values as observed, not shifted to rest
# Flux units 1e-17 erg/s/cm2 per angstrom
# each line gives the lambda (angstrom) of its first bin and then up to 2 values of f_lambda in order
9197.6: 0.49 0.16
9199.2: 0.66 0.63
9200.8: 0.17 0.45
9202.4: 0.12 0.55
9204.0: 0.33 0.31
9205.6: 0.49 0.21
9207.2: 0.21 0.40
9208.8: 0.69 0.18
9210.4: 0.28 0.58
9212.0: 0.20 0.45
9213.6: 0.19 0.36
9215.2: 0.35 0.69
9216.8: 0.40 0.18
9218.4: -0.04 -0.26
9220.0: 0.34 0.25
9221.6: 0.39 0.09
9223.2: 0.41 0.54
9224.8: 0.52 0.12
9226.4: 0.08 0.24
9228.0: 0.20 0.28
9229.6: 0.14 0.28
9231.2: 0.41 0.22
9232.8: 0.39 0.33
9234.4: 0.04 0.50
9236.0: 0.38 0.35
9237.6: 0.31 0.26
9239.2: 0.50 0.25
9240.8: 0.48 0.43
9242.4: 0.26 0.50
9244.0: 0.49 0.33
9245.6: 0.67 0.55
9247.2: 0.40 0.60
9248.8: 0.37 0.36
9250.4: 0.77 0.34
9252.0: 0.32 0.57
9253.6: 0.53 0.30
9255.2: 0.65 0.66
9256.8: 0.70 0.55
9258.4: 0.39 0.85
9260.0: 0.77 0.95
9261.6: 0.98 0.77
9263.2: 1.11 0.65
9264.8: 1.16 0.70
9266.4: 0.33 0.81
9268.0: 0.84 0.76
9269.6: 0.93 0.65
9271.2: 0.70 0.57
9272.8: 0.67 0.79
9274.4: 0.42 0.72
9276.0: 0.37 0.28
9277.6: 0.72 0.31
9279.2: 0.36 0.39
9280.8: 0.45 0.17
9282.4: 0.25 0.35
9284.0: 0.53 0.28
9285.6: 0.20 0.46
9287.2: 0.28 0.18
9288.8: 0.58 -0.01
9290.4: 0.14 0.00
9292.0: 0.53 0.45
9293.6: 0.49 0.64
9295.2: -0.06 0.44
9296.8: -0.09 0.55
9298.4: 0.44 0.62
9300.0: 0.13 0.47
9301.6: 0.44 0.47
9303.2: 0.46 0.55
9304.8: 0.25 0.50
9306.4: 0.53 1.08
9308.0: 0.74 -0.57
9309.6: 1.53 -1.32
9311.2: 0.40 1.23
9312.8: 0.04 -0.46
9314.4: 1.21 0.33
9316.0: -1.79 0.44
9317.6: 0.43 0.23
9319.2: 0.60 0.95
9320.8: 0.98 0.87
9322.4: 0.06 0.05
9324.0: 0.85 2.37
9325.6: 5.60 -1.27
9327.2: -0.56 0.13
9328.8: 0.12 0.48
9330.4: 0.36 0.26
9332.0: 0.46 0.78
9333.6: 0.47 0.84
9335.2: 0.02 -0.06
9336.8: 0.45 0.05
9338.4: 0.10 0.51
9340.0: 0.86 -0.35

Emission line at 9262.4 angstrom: [O III]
